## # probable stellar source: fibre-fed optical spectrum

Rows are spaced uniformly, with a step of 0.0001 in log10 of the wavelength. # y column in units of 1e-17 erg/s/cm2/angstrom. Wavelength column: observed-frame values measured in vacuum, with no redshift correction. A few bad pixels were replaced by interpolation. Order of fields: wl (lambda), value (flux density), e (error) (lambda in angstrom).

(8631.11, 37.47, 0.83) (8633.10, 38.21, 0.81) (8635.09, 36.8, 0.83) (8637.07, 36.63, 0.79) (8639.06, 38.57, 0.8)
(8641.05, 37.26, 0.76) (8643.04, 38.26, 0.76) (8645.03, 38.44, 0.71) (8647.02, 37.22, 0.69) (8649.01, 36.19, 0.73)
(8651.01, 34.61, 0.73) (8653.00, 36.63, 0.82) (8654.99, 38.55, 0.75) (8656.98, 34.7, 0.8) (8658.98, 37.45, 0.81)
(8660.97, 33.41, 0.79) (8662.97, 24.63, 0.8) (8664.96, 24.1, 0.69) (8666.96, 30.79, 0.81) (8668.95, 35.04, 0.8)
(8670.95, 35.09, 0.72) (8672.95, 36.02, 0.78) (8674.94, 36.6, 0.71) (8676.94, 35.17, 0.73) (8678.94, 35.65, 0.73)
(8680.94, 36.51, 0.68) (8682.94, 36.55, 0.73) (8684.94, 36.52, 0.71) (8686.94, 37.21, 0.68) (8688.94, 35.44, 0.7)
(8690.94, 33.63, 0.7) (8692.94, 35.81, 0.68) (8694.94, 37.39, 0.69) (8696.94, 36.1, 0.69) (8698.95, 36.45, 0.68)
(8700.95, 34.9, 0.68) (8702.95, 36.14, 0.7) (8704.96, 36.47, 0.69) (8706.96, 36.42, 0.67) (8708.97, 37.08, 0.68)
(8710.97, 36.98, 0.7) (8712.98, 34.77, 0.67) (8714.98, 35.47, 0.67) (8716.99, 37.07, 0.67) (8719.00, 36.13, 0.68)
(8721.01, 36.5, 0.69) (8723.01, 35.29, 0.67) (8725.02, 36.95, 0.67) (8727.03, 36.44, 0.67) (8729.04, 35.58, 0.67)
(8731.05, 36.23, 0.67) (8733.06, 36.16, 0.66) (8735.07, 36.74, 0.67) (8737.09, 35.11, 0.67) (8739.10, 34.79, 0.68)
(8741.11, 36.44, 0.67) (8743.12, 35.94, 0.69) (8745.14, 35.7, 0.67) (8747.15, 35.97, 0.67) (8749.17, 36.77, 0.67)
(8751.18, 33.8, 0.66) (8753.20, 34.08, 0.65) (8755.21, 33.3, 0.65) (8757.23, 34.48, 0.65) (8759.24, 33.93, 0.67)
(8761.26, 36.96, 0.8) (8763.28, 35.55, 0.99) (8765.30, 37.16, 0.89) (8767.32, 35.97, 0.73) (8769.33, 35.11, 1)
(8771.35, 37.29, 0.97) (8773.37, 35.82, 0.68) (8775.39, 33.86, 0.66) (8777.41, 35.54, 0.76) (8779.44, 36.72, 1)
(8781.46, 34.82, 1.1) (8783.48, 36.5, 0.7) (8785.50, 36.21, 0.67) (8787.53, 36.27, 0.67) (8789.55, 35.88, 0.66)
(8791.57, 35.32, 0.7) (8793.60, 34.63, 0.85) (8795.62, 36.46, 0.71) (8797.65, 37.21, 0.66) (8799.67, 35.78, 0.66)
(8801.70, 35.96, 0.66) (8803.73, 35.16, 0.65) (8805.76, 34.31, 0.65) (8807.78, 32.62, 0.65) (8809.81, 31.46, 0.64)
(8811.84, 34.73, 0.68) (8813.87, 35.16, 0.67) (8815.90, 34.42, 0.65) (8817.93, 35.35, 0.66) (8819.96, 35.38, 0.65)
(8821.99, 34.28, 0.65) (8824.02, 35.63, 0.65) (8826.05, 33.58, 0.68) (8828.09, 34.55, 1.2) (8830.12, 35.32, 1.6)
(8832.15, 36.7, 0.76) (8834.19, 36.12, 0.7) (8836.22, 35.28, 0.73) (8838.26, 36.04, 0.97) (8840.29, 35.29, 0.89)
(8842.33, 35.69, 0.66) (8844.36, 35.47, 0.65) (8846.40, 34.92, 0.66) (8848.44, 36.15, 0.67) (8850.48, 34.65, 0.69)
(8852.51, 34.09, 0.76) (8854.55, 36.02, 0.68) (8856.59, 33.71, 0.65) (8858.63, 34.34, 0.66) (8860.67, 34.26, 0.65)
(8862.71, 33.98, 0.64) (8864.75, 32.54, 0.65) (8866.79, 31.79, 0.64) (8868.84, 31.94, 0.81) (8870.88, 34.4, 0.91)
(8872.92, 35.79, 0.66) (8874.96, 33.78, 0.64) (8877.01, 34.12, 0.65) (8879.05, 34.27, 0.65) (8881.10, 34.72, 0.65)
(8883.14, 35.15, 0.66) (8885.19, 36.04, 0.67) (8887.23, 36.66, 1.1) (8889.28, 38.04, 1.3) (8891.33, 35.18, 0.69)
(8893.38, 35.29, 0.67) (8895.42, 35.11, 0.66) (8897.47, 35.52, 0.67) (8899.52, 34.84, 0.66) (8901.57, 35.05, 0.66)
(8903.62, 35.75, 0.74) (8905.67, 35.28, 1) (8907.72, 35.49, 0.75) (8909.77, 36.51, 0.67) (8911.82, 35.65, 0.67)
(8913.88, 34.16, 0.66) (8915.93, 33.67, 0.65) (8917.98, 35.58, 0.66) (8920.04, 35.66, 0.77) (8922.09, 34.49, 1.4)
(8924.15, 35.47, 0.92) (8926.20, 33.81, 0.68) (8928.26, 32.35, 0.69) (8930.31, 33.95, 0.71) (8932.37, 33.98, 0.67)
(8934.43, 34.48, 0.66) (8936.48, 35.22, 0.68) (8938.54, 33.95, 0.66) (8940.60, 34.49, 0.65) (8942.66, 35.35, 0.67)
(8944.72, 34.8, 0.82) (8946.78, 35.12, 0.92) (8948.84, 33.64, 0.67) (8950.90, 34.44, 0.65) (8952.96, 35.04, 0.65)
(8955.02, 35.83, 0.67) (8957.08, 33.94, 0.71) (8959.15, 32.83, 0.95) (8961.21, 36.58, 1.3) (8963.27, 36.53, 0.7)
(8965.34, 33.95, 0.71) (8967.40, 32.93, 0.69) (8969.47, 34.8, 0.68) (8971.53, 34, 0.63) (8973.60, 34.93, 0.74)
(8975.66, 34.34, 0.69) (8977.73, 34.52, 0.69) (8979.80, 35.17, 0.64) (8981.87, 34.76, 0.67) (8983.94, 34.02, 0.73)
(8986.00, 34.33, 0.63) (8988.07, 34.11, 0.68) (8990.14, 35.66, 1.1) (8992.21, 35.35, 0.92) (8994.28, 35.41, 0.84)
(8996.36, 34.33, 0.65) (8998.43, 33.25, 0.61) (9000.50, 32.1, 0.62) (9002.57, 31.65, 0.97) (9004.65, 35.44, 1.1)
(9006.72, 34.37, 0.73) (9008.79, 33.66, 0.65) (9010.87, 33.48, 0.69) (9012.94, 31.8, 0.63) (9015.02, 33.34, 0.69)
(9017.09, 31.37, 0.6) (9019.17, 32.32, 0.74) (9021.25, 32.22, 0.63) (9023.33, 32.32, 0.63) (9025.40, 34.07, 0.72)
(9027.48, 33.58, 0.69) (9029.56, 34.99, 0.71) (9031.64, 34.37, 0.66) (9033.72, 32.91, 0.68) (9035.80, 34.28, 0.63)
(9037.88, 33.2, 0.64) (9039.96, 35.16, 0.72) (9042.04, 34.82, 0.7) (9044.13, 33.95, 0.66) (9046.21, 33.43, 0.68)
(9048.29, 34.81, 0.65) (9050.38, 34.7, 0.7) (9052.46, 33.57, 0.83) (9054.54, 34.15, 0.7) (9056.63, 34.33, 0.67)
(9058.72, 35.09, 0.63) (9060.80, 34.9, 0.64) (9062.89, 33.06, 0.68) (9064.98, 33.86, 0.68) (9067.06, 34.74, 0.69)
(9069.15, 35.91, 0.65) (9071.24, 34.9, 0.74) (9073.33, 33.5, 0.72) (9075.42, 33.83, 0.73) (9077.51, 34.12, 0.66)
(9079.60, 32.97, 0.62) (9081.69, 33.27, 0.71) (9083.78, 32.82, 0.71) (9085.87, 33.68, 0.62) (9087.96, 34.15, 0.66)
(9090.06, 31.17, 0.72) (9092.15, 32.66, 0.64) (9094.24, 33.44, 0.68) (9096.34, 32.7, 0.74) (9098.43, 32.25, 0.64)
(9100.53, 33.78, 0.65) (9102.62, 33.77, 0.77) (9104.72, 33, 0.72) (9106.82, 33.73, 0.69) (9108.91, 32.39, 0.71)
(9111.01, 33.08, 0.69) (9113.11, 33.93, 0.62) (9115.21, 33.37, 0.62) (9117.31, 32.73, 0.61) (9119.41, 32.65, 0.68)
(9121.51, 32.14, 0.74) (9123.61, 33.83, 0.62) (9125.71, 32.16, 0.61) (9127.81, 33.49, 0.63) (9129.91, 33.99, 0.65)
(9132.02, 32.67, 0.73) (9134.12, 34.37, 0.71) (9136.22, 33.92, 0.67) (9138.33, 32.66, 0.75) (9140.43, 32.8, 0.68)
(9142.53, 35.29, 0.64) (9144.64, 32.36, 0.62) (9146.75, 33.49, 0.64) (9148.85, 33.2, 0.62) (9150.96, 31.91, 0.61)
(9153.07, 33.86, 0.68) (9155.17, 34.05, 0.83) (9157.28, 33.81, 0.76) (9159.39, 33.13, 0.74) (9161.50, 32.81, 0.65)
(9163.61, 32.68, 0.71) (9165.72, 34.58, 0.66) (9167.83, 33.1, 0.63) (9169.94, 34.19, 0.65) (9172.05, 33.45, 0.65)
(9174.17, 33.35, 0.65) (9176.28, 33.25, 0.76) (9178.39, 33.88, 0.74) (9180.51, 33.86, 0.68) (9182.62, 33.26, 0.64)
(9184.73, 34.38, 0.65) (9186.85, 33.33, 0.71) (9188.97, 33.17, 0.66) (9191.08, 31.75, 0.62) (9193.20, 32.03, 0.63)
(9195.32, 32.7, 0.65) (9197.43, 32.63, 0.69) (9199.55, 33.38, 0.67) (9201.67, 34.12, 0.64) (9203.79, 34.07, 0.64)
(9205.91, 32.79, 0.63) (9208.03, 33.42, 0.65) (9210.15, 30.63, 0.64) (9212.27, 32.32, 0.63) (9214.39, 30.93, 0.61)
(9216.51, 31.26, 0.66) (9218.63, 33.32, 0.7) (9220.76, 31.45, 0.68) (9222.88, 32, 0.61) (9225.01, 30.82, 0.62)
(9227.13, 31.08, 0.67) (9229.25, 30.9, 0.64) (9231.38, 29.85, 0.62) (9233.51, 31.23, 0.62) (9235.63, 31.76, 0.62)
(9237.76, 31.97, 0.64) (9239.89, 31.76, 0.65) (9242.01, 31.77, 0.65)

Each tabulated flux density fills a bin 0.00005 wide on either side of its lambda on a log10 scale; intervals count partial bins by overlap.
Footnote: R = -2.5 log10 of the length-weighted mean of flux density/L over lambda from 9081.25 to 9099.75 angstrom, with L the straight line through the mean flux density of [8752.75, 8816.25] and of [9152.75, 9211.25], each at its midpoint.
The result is 0.03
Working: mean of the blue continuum 35.3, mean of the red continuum 33.3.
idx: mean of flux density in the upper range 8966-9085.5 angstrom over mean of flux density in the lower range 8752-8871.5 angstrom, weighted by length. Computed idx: 0.97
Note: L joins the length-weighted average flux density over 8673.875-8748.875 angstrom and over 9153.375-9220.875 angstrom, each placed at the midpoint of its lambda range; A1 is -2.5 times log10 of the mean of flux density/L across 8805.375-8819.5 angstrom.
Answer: 0.04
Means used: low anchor 36.1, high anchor 33.1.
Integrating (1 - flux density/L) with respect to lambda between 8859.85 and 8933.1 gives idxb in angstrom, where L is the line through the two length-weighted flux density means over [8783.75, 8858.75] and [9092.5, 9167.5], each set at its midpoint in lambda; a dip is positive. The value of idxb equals -0.1 angstrom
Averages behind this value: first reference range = 35.2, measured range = 34.7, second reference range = 33.3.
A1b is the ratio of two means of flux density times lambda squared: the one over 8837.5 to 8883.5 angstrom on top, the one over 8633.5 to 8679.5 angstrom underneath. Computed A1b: 1.0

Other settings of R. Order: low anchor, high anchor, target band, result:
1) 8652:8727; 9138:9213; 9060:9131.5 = 0.01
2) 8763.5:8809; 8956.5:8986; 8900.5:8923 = -0.01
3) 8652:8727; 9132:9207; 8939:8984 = -0.01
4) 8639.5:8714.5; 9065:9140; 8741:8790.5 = -0.02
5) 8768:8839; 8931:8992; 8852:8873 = 0.04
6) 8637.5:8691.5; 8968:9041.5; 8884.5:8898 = -0.05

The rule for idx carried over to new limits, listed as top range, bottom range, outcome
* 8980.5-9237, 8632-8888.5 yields 0.94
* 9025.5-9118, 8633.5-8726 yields 0.95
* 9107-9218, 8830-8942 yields 0.95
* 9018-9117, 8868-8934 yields 0.96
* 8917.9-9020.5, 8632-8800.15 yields 0.96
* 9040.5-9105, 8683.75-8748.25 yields 0.94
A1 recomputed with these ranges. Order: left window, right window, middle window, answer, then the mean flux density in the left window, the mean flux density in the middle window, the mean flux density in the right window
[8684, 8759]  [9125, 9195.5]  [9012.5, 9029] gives 0.05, 35.8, 32.7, 33.3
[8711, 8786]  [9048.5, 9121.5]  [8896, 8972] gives -0.01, 35.7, 34.7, 33.6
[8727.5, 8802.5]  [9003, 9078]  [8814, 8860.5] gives 0.00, 35.7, 35.1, 33.9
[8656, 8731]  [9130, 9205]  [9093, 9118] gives 0.01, 35.2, 33.2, 33.4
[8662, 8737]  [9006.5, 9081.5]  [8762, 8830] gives -0.01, 35.3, 35.3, 33.8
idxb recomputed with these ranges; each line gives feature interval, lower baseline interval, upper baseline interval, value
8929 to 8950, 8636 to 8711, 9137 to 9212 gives -0.1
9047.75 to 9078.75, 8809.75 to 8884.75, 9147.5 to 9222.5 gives -0.7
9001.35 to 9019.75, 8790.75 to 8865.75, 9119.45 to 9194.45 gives 0.5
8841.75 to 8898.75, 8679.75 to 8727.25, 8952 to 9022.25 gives 0.3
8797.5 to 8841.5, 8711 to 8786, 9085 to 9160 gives 0.3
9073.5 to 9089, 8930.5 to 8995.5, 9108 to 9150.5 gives 0.0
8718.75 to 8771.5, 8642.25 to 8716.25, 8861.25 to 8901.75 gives -0.8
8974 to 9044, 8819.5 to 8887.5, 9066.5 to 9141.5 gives 0.1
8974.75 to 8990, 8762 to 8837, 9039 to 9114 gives -0.1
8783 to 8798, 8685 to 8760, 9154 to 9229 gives -0.3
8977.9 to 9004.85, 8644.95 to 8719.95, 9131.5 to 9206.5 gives -0.1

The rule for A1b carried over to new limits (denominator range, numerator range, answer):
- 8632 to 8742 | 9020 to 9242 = 1.03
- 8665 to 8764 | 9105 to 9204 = 1.03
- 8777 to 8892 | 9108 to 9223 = 1.02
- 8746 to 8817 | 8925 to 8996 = 1.02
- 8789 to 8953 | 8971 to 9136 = 1.01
